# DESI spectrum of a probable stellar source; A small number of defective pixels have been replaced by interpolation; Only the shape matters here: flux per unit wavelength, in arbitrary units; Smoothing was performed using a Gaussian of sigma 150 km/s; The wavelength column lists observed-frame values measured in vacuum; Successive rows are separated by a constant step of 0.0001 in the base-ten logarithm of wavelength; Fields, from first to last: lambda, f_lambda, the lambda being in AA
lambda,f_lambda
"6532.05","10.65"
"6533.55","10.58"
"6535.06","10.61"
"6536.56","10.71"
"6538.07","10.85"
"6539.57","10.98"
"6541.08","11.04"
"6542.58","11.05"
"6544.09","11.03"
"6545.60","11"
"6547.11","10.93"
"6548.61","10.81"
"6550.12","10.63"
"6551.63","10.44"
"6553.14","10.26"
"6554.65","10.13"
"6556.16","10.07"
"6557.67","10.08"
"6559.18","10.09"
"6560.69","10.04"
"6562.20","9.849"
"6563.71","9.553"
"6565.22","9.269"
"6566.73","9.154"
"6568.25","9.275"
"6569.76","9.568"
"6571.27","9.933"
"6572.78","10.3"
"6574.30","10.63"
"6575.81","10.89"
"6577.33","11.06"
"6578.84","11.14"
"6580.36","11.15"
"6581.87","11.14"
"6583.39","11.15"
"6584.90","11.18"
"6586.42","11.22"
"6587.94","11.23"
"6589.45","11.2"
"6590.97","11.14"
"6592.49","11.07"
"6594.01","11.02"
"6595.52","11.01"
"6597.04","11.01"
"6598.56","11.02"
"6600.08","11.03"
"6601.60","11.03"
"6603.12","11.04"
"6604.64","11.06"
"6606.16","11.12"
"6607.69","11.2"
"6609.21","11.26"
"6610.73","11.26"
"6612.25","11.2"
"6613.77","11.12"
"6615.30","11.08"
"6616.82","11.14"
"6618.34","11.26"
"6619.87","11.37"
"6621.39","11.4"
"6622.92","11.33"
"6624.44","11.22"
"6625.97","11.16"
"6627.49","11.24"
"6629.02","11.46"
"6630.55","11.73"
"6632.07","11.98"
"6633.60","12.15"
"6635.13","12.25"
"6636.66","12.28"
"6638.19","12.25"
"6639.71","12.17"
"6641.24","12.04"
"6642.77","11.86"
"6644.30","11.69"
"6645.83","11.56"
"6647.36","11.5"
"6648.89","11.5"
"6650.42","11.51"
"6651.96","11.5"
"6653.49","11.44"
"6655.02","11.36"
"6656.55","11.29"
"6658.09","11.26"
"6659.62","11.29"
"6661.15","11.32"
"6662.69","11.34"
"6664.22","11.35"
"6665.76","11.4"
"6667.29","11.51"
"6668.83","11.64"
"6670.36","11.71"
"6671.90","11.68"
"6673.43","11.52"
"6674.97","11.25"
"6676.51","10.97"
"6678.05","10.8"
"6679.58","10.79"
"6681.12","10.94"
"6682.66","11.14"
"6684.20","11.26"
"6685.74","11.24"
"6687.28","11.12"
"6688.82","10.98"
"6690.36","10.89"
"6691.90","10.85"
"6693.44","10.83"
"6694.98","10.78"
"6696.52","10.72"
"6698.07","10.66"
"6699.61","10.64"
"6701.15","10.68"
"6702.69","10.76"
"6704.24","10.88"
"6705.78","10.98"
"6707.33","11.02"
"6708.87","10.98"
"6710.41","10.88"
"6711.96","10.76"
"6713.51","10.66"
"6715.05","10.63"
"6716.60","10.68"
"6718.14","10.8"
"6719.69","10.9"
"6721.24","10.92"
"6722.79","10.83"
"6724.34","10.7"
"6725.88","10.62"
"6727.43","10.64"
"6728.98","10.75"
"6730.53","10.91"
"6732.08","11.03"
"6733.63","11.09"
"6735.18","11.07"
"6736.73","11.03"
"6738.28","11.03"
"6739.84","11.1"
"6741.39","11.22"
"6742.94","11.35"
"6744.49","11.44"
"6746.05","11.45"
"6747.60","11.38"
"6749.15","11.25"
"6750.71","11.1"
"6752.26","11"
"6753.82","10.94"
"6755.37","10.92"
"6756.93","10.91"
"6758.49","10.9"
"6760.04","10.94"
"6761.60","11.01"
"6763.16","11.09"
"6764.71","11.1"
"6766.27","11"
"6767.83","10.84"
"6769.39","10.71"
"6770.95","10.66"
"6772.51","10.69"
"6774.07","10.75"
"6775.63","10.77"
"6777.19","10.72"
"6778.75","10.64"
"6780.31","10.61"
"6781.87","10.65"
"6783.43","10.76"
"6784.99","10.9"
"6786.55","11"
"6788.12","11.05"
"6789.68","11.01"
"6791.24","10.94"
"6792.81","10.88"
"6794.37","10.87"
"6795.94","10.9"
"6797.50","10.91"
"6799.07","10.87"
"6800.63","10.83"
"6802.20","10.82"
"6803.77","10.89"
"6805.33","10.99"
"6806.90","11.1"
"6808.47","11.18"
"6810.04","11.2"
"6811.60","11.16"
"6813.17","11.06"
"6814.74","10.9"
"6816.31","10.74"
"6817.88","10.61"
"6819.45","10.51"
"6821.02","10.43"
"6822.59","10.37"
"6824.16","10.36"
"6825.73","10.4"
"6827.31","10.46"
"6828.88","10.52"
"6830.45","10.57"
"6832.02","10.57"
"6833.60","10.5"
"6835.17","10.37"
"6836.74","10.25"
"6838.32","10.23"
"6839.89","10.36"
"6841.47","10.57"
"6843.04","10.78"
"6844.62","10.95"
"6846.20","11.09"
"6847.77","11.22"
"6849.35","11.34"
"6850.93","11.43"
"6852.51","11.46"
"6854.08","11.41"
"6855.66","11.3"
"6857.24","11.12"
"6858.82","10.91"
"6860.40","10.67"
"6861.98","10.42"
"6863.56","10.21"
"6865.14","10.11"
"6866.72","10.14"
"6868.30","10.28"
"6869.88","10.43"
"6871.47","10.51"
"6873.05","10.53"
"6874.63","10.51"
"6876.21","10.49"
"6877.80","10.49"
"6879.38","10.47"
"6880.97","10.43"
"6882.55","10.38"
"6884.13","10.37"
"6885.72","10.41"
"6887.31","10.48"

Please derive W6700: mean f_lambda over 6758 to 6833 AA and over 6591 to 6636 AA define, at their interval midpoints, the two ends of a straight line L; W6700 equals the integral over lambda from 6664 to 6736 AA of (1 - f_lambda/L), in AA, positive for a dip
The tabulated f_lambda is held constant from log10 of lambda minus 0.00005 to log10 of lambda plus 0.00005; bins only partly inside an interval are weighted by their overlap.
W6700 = 0.6 AA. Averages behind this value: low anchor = 11.3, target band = 11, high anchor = 10.8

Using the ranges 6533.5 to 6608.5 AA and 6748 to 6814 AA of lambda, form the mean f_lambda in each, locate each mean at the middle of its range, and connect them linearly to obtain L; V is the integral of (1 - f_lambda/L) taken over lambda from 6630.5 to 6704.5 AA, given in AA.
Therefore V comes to -3.9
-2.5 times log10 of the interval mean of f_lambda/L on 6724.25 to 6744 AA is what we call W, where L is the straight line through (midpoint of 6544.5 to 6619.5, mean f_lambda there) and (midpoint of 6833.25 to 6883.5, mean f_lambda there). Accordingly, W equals -0.030 mag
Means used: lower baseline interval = 10.7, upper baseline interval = 10.7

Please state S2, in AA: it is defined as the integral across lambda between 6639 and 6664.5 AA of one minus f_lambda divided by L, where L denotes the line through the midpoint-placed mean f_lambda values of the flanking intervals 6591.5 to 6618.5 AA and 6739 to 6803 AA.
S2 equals -1.1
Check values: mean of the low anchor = 11.1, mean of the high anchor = 10.9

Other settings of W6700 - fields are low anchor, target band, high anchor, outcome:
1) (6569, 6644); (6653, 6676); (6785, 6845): -0.65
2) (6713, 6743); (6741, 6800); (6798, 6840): -0.84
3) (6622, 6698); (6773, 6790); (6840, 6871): 0.37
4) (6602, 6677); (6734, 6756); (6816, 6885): -0.23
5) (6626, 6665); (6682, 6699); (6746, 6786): 0.63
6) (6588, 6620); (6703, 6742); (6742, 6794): 0.42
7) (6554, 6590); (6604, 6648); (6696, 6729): -4.15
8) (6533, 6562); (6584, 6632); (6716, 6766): -2.18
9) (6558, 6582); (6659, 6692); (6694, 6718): -1.83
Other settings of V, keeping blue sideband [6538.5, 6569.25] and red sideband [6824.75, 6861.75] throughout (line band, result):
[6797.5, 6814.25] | -0.43 AA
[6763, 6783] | -0.20 AA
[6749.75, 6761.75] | -0.37 AA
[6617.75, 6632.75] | -1.45 AA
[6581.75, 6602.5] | -1.51 AA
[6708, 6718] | -0.19 AA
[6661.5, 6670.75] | -0.88 AA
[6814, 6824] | 0.16 AA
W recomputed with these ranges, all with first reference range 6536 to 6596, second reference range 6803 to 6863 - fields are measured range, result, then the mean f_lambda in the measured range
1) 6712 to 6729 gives 0.00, 10.7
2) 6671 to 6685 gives -0.05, 11.2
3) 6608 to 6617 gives -0.06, 11.2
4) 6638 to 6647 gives -0.12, 11.9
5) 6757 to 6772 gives -0.02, 10.9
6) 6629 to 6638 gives -0.13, 12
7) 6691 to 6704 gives -0.01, 10.7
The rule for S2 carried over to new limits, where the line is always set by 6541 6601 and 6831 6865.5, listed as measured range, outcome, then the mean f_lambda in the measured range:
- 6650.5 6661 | -0.7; 11.4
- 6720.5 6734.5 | -0.2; 10.8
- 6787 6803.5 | -0.2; 10.9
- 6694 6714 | -0.2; 10.8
